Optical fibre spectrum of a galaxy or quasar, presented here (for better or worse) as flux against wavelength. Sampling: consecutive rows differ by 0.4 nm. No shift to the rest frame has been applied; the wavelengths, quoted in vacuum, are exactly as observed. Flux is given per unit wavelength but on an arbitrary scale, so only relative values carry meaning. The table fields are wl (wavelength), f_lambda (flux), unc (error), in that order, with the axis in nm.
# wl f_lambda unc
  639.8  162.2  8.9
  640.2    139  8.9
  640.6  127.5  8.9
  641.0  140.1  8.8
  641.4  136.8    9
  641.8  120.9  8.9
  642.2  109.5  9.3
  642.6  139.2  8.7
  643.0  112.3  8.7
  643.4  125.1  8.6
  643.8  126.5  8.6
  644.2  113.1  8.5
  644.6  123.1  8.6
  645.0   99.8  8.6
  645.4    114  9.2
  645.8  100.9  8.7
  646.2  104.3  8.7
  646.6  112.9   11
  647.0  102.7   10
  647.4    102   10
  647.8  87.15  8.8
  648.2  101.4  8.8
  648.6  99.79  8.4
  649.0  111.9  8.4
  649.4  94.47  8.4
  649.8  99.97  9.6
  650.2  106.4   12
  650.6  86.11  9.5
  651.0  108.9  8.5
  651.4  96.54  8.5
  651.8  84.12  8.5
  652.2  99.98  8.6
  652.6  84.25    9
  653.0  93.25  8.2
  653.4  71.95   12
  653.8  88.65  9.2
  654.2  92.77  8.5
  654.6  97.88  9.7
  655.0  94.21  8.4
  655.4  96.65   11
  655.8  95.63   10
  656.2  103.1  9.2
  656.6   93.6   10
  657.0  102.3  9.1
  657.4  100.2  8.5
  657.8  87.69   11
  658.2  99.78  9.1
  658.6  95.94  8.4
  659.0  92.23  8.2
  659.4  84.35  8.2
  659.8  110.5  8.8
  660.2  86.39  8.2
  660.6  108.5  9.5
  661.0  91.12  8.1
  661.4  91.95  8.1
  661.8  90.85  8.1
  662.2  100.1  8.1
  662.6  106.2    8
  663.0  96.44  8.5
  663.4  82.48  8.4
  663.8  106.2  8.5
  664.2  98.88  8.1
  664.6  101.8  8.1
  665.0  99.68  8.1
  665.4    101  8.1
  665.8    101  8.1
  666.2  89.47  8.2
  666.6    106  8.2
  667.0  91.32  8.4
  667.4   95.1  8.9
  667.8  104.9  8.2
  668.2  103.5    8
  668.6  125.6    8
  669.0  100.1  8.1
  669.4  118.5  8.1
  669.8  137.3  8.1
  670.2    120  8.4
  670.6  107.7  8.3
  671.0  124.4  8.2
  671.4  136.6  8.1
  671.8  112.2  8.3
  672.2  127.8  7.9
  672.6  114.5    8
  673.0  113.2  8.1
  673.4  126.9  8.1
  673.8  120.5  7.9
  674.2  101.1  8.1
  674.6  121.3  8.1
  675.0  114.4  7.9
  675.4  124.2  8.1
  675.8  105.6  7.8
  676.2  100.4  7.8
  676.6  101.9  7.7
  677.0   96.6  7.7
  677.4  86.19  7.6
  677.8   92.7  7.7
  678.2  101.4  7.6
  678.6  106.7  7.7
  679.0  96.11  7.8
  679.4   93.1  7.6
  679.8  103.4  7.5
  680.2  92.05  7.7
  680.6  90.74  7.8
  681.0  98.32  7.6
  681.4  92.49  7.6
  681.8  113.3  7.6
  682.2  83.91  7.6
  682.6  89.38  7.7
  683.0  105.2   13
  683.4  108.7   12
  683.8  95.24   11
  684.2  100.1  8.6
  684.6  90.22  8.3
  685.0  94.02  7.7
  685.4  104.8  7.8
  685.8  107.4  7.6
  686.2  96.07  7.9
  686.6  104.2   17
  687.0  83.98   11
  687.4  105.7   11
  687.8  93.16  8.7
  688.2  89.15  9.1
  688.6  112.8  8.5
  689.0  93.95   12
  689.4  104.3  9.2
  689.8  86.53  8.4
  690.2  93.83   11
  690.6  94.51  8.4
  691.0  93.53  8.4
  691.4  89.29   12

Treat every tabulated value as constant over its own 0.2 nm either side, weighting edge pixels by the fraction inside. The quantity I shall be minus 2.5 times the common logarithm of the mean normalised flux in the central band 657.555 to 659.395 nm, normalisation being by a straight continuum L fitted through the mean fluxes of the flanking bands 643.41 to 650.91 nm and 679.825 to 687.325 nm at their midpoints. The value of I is 0.11 mag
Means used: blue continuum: 105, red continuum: 97.5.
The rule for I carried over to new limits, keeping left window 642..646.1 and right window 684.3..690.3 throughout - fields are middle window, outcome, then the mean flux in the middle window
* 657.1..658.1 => 0.157 mag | 95.4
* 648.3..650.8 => 0.141 mag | 99.8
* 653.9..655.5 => 0.175 mag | 94.9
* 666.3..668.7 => 0.032 mag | 103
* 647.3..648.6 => 0.180 mag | 96.9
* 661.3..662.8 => 0.113 mag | 97.6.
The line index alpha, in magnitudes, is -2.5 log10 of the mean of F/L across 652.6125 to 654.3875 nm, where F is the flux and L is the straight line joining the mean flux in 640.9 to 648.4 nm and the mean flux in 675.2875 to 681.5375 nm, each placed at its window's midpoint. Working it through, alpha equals 0.26 mag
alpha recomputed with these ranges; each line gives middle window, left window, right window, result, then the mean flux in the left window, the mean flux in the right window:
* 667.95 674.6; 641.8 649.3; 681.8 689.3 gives -0.15 mag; 110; 98.2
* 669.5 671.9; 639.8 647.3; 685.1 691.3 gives -0.16 mag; 120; 97.4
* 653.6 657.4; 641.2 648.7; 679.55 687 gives 0.13 mag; 112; 97.9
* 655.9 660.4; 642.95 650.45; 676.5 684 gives 0.08 mag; 107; 97.2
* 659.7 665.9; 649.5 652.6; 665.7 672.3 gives 0.09 mag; 96.5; 112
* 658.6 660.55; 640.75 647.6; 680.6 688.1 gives 0.16 mag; 117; 97.8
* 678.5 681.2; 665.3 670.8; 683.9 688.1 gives 0.05 mag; 107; 97.7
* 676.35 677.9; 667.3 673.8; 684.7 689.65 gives 0.16 mag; 117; 98.8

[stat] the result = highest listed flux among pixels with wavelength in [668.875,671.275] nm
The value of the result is 137.3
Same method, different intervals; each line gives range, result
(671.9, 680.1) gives 127.8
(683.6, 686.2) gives 107.4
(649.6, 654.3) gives 108.9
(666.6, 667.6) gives 106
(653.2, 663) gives 110.5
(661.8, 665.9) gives 106.2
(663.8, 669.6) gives 125.6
